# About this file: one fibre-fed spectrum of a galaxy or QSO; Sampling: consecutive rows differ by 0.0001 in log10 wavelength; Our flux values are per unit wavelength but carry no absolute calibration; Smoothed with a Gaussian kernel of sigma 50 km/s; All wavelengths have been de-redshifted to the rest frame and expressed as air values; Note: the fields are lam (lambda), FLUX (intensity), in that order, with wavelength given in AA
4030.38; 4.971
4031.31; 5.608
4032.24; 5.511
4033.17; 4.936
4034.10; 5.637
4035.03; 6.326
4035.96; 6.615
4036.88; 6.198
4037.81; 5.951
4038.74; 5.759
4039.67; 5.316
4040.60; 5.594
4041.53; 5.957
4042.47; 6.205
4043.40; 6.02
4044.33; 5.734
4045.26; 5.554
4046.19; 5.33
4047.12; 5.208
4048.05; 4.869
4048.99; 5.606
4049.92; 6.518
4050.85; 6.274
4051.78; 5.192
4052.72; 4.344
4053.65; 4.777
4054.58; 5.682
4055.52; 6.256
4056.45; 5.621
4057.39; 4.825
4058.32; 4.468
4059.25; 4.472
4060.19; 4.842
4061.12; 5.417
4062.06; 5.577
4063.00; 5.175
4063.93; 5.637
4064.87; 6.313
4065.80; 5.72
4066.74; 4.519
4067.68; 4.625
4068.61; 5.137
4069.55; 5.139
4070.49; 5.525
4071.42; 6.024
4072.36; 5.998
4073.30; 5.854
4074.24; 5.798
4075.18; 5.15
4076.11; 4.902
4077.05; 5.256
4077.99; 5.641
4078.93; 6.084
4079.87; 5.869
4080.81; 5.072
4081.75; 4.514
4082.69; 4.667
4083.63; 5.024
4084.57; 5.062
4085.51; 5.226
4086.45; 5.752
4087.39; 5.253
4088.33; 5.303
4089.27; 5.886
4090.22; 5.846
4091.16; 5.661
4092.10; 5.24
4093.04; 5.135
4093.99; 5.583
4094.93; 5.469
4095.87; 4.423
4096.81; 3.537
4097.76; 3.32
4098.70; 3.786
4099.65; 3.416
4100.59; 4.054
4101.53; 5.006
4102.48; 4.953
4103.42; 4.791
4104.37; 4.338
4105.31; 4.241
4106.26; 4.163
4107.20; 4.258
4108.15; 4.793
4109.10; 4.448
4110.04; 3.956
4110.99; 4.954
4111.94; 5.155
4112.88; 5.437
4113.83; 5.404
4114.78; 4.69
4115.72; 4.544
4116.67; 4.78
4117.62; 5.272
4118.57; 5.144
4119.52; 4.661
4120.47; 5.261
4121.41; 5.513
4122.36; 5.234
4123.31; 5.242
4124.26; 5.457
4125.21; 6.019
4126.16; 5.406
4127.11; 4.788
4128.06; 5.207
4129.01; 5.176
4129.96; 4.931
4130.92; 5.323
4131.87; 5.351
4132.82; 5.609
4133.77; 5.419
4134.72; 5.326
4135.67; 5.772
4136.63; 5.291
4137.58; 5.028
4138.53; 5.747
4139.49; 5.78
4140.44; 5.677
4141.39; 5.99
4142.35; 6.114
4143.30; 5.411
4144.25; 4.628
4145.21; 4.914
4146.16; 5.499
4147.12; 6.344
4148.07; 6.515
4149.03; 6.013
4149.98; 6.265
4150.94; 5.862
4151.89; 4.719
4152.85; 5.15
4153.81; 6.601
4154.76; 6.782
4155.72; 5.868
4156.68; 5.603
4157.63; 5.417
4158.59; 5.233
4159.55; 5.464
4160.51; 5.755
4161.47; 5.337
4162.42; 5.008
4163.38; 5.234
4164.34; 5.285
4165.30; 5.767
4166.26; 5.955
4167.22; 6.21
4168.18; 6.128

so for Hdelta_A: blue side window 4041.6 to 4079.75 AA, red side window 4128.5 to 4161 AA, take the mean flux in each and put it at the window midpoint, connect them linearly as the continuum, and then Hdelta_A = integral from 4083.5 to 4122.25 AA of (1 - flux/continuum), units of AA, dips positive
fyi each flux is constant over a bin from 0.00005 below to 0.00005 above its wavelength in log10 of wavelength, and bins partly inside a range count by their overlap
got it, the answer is 4.7 AA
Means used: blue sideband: 5.44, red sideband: 5.6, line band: 4.85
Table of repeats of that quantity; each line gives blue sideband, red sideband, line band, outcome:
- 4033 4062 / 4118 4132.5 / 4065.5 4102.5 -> 2.03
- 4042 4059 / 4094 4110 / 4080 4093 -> -1.69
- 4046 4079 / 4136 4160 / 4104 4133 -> 3.05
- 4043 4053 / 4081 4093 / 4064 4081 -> -0.37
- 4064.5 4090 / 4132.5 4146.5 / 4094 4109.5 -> 3.06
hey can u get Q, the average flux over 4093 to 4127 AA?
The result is 4.77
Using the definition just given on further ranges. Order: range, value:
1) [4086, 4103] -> 4.87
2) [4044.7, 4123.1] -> 5.1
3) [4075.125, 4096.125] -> 5.32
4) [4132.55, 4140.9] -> 5.51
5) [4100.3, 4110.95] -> 4.48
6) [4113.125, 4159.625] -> 5.46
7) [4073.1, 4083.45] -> 5.32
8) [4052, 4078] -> 5.3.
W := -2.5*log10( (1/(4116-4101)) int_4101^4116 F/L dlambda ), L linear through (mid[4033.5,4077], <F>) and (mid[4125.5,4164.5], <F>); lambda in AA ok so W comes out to 0.18 mag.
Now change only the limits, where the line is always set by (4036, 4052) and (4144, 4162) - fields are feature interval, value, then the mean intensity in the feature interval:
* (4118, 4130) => 0.092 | 5.25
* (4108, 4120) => 0.175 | 4.86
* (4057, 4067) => 0.109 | 5.2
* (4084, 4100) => 0.160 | 4.95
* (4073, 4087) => 0.082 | 5.32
